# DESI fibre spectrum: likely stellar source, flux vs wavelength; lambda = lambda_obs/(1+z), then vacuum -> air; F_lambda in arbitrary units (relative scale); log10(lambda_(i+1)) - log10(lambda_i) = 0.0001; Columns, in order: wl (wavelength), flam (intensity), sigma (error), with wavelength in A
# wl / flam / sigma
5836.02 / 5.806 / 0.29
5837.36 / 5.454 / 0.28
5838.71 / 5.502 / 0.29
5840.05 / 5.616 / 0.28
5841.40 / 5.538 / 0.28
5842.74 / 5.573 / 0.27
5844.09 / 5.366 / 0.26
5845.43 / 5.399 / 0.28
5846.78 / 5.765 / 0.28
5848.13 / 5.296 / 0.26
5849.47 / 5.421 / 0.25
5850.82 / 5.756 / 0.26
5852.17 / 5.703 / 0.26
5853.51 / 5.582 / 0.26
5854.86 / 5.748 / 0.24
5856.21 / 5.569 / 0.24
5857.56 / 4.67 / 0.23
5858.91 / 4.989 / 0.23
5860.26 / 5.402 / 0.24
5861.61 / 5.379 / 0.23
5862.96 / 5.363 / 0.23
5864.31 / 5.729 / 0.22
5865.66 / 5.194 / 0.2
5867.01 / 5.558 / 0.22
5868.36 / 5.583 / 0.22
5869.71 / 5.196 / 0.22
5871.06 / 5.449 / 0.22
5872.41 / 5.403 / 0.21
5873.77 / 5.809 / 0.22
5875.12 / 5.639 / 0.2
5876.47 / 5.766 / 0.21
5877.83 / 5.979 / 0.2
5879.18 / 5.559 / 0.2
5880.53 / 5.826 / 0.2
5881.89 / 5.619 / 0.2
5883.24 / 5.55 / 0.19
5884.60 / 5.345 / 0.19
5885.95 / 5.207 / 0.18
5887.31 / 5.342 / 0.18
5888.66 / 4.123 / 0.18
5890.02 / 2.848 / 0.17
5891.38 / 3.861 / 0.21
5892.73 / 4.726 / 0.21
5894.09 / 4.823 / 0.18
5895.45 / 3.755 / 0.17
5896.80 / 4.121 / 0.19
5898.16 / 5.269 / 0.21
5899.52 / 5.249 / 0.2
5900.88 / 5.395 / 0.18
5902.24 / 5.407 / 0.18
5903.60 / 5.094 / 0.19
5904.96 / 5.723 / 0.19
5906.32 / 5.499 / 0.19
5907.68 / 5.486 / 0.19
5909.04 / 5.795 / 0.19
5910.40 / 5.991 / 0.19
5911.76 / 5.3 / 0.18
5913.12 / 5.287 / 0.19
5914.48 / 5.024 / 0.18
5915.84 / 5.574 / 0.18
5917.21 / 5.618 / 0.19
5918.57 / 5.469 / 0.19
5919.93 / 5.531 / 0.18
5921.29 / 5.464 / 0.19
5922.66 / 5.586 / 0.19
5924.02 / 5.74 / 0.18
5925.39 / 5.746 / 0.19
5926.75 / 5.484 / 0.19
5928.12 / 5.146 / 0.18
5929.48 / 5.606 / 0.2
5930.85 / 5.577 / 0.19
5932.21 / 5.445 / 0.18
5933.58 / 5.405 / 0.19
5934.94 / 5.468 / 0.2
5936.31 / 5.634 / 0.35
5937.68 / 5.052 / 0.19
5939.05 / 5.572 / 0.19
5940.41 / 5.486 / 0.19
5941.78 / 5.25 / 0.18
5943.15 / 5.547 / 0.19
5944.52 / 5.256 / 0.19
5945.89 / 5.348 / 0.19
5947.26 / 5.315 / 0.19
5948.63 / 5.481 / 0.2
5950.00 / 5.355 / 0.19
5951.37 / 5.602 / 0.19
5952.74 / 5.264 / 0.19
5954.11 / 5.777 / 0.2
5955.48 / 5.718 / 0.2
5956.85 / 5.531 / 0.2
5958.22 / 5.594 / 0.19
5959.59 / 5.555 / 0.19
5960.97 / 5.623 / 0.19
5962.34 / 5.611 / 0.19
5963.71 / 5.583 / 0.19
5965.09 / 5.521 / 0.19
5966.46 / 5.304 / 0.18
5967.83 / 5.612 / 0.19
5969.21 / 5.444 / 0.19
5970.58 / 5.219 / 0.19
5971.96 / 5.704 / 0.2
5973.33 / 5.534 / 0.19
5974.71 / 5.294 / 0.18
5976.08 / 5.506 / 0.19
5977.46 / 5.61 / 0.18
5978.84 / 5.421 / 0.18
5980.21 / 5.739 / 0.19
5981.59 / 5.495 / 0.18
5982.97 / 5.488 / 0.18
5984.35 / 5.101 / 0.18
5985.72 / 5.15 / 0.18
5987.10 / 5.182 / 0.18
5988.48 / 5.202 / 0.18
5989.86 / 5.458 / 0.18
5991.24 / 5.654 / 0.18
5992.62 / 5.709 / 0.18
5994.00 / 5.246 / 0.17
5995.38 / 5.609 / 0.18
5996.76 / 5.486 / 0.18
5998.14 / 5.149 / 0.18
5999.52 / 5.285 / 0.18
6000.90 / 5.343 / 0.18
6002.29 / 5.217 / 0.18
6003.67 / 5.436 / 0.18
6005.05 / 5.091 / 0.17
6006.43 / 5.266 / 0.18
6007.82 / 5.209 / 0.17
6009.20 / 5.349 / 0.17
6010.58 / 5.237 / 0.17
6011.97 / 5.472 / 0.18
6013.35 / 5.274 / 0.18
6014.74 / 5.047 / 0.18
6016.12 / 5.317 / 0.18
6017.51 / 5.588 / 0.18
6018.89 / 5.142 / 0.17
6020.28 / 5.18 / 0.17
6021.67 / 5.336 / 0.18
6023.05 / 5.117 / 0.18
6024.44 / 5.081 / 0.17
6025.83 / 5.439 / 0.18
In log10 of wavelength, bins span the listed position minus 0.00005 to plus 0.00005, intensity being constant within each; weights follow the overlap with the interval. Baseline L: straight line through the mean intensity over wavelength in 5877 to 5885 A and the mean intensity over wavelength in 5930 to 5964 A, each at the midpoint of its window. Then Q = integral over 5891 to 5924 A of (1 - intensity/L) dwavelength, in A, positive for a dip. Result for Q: 2.1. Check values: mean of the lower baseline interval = 5.65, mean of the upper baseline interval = 5.48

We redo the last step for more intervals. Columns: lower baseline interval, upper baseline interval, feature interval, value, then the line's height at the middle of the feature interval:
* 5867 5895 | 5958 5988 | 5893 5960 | -0.9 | 5.32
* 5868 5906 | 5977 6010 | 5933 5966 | -1.3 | 5.27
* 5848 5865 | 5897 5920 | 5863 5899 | 2.0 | 5.43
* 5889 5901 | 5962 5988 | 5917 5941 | -3.3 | 4.84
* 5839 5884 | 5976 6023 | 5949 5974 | -0.6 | 5.39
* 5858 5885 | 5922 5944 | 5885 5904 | 2.9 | 5.5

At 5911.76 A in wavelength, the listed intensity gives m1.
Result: 5.3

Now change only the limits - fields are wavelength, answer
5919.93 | 5.531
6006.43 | 5.266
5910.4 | 5.991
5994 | 5.246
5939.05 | 5.572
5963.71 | 5.583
